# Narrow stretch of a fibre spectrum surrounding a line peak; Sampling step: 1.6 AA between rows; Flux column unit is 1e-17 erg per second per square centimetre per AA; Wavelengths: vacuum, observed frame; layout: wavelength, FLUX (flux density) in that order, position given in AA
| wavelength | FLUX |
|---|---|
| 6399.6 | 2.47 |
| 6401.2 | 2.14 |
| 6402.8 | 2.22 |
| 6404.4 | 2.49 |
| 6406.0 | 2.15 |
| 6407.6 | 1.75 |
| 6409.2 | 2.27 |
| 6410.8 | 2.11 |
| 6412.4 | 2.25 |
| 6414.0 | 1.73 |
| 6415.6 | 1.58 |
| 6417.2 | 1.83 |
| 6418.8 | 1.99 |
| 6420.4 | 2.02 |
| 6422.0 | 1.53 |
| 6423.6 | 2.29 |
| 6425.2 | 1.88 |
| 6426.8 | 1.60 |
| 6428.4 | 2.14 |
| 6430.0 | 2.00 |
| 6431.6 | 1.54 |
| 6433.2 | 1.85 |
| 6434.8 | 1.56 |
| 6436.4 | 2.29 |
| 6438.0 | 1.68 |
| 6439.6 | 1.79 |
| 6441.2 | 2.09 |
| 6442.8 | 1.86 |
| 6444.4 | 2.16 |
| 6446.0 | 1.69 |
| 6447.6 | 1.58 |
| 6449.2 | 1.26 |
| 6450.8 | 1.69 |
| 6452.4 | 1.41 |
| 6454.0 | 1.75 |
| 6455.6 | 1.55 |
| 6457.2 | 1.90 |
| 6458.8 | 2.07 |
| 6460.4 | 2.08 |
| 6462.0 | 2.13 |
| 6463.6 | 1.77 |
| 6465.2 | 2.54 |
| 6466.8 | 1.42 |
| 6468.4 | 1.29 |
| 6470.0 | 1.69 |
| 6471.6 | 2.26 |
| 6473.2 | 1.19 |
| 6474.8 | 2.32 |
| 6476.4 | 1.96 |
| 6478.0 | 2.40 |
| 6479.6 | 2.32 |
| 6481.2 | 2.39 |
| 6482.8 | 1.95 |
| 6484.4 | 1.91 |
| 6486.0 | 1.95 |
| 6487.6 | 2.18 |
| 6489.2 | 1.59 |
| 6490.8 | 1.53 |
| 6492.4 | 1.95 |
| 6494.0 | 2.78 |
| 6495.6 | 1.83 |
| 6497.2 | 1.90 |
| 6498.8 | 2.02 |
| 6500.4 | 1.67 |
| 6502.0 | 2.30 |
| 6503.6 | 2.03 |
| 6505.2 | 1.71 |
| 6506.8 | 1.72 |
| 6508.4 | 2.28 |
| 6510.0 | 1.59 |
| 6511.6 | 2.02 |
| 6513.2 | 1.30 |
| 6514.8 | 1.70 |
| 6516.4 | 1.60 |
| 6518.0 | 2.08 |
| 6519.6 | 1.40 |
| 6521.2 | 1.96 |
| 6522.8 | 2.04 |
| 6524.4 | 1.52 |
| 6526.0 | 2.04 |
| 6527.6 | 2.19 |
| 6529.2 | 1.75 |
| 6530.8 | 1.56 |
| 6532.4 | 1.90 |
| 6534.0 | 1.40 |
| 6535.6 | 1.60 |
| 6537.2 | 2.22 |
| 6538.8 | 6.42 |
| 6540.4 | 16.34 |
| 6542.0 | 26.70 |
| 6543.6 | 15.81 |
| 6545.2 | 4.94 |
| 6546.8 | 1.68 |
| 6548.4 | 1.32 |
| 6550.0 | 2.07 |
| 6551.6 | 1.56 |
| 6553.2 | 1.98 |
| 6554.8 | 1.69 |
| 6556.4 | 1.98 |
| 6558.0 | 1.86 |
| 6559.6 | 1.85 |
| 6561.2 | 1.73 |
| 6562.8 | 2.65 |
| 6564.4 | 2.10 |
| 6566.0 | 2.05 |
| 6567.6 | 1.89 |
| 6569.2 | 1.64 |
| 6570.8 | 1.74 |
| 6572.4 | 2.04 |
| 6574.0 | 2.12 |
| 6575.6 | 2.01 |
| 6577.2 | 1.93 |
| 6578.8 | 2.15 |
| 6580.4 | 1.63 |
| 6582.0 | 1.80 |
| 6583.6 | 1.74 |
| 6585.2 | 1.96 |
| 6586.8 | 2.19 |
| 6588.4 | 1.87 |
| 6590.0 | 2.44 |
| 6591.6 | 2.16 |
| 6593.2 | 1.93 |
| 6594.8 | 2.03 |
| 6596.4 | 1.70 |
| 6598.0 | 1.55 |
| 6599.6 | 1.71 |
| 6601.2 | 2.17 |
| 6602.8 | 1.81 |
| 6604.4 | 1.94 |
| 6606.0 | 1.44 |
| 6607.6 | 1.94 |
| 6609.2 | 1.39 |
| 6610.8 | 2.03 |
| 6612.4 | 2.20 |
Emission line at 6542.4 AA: H-beta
